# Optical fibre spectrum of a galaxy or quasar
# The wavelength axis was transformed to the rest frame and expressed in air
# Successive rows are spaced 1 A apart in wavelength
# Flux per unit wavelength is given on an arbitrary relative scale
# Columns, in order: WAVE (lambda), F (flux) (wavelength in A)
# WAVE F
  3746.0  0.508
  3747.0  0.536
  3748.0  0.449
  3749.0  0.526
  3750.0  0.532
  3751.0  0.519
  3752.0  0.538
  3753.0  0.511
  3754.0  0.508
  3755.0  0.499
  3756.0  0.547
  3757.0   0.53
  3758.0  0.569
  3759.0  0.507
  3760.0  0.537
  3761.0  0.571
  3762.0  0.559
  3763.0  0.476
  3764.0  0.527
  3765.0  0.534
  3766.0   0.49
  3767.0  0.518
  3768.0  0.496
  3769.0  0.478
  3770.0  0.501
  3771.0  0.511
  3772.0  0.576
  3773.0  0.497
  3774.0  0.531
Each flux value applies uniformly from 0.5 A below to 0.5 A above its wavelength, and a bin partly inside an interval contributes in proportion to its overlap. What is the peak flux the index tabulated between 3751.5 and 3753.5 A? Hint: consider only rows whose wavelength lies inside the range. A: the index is 0.538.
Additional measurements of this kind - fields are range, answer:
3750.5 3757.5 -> 0.547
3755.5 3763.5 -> 0.571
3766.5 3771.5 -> 0.518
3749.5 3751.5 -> 0.532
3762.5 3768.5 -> 0.534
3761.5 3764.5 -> 0.559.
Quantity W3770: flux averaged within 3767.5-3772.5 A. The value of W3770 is 0.512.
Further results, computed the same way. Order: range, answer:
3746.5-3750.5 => 0.511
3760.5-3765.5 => 0.533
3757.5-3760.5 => 0.538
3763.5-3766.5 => 0.517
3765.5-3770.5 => 0.497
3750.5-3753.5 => 0.523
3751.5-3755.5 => 0.514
